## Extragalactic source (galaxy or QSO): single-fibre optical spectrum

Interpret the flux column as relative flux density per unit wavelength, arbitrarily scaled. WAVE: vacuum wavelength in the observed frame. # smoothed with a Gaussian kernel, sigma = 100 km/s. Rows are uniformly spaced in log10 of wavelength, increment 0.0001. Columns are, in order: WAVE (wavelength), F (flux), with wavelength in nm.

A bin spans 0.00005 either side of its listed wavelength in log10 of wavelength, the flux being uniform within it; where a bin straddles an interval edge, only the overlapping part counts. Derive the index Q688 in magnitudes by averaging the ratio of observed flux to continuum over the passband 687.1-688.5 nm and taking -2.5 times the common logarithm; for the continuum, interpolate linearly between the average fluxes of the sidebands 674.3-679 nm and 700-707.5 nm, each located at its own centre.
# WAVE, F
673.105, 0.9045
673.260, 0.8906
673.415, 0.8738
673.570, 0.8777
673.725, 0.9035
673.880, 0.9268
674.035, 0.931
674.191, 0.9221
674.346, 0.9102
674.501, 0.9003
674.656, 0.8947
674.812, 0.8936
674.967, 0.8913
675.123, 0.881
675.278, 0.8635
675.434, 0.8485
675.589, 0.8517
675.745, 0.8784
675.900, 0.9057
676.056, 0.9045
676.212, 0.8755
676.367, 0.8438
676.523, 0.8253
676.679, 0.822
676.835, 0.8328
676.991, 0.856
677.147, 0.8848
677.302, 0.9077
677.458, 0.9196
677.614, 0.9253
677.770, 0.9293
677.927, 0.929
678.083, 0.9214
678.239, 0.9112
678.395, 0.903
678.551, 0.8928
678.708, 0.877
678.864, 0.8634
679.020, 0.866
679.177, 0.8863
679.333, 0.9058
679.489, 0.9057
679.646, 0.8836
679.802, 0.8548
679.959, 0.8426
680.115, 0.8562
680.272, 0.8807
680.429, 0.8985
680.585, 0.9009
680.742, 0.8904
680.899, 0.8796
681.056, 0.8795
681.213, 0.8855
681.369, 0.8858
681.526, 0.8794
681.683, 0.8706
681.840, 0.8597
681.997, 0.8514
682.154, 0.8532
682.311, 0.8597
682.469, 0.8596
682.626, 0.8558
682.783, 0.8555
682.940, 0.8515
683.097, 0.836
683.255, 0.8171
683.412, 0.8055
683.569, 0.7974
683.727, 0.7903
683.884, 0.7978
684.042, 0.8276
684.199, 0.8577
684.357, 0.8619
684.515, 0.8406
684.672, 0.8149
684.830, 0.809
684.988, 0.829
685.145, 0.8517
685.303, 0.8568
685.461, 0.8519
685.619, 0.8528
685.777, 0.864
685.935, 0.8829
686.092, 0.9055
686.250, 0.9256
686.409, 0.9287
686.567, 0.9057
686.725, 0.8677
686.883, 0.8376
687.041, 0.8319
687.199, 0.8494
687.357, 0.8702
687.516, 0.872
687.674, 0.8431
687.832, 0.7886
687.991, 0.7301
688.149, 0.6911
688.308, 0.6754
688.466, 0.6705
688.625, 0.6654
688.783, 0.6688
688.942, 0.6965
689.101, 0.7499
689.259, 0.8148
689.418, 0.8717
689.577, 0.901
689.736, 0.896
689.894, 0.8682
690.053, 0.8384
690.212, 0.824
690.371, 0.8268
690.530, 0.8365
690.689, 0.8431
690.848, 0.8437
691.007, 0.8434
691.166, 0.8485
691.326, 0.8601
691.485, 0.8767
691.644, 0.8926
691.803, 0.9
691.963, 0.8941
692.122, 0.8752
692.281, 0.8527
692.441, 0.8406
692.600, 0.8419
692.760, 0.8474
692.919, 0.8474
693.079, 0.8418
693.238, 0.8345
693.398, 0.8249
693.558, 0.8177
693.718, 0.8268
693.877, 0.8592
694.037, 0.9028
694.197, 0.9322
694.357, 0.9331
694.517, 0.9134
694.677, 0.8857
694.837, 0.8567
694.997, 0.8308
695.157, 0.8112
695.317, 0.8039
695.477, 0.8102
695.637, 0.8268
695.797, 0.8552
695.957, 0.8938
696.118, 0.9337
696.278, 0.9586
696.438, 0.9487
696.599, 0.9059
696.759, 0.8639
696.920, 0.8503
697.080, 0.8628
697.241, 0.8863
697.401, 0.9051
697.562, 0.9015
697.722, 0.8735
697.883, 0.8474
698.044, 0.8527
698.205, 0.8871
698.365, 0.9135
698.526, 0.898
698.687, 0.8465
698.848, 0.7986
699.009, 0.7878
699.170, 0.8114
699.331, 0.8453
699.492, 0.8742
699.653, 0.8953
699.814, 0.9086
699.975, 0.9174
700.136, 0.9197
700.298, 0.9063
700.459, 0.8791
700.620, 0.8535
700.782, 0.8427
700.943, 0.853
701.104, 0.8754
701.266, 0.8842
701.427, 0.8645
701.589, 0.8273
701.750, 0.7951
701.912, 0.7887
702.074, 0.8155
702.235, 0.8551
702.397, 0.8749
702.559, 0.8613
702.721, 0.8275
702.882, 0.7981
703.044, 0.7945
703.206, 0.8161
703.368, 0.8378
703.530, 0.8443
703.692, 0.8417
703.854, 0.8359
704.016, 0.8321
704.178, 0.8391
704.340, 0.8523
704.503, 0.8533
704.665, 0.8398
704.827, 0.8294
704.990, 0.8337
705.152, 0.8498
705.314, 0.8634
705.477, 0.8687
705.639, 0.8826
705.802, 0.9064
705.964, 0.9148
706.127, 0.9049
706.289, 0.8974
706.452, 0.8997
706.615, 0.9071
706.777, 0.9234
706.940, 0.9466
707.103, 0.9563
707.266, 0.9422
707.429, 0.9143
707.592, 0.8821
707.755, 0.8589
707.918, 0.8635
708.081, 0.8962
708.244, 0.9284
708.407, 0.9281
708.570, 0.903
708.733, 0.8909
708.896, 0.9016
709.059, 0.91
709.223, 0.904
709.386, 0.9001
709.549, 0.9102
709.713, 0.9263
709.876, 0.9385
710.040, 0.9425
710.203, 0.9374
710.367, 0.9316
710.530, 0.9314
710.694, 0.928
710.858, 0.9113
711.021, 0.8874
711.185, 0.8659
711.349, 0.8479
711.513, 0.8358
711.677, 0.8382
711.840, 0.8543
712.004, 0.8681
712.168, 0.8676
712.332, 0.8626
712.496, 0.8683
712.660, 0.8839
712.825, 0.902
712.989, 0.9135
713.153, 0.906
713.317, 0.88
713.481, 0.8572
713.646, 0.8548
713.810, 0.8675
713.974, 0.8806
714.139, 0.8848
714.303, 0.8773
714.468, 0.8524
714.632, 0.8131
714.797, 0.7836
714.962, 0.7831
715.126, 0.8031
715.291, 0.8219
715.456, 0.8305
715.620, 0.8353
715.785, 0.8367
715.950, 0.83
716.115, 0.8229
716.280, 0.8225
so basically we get 0.125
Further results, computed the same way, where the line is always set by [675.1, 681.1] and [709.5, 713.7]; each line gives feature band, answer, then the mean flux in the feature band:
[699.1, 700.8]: 0.01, 0.879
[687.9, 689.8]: 0.18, 0.751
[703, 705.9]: 0.05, 0.847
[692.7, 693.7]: 0.06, 0.835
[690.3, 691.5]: 0.05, 0.846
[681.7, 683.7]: 0.05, 0.841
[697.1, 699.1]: 0.03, 0.866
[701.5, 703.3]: 0.08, 0.823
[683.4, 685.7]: 0.07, 0.83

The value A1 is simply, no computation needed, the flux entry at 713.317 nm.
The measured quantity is 0.88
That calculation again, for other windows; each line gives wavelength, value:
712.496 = 0.8683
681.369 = 0.8858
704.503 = 0.8533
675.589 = 0.8517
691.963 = 0.8941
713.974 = 0.8806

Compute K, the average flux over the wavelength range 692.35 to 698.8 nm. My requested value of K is 0.869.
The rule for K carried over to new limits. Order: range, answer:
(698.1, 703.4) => 0.853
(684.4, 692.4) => 0.833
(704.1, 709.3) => 0.89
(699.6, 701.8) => 0.874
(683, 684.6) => 0.823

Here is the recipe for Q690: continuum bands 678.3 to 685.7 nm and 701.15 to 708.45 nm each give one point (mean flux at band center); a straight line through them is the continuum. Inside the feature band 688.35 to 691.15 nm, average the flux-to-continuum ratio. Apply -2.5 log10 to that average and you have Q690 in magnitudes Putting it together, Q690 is 0.08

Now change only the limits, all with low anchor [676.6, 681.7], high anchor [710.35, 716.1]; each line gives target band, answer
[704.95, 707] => -0.033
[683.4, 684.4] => 0.081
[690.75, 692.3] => 0.010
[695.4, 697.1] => -0.012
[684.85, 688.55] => 0.060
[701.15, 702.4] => 0.042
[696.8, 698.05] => 0.000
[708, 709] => -0.054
